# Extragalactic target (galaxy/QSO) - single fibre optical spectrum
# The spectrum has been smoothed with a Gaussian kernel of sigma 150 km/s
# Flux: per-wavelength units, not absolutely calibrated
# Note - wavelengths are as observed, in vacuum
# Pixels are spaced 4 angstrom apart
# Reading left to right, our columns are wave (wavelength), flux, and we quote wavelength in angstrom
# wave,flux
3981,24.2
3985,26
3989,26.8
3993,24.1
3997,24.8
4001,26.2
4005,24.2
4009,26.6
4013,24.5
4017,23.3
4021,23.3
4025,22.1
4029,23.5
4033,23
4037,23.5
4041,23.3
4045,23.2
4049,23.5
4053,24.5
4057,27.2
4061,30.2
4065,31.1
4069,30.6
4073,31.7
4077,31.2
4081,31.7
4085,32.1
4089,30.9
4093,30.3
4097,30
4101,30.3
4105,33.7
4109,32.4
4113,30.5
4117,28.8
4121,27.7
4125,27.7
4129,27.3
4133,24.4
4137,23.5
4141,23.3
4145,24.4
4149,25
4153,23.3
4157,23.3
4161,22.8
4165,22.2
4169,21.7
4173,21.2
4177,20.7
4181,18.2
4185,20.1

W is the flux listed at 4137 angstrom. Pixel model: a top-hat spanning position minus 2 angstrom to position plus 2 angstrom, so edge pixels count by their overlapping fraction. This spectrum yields 23.5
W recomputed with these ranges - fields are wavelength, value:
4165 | 22.2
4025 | 22.1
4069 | 30.6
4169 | 21.7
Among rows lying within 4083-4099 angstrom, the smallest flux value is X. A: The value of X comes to 30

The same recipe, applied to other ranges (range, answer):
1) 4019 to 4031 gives 22.1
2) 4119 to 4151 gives 23.3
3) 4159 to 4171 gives 21.7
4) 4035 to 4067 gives 23.2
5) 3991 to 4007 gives 24.1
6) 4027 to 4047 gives 23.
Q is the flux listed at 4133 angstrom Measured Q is 24.4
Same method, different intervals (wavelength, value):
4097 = 30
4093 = 30.3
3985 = 26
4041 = 23.3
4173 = 21.2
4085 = 32.1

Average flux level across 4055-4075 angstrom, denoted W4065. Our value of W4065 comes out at 30.2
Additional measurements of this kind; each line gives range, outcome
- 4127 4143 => 24.6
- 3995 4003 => 25.5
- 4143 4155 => 24.2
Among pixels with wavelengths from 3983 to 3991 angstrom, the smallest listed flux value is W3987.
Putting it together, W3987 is 26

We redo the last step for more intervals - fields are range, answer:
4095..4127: 27.7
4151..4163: 22.8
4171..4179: 20.7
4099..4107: 30.3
